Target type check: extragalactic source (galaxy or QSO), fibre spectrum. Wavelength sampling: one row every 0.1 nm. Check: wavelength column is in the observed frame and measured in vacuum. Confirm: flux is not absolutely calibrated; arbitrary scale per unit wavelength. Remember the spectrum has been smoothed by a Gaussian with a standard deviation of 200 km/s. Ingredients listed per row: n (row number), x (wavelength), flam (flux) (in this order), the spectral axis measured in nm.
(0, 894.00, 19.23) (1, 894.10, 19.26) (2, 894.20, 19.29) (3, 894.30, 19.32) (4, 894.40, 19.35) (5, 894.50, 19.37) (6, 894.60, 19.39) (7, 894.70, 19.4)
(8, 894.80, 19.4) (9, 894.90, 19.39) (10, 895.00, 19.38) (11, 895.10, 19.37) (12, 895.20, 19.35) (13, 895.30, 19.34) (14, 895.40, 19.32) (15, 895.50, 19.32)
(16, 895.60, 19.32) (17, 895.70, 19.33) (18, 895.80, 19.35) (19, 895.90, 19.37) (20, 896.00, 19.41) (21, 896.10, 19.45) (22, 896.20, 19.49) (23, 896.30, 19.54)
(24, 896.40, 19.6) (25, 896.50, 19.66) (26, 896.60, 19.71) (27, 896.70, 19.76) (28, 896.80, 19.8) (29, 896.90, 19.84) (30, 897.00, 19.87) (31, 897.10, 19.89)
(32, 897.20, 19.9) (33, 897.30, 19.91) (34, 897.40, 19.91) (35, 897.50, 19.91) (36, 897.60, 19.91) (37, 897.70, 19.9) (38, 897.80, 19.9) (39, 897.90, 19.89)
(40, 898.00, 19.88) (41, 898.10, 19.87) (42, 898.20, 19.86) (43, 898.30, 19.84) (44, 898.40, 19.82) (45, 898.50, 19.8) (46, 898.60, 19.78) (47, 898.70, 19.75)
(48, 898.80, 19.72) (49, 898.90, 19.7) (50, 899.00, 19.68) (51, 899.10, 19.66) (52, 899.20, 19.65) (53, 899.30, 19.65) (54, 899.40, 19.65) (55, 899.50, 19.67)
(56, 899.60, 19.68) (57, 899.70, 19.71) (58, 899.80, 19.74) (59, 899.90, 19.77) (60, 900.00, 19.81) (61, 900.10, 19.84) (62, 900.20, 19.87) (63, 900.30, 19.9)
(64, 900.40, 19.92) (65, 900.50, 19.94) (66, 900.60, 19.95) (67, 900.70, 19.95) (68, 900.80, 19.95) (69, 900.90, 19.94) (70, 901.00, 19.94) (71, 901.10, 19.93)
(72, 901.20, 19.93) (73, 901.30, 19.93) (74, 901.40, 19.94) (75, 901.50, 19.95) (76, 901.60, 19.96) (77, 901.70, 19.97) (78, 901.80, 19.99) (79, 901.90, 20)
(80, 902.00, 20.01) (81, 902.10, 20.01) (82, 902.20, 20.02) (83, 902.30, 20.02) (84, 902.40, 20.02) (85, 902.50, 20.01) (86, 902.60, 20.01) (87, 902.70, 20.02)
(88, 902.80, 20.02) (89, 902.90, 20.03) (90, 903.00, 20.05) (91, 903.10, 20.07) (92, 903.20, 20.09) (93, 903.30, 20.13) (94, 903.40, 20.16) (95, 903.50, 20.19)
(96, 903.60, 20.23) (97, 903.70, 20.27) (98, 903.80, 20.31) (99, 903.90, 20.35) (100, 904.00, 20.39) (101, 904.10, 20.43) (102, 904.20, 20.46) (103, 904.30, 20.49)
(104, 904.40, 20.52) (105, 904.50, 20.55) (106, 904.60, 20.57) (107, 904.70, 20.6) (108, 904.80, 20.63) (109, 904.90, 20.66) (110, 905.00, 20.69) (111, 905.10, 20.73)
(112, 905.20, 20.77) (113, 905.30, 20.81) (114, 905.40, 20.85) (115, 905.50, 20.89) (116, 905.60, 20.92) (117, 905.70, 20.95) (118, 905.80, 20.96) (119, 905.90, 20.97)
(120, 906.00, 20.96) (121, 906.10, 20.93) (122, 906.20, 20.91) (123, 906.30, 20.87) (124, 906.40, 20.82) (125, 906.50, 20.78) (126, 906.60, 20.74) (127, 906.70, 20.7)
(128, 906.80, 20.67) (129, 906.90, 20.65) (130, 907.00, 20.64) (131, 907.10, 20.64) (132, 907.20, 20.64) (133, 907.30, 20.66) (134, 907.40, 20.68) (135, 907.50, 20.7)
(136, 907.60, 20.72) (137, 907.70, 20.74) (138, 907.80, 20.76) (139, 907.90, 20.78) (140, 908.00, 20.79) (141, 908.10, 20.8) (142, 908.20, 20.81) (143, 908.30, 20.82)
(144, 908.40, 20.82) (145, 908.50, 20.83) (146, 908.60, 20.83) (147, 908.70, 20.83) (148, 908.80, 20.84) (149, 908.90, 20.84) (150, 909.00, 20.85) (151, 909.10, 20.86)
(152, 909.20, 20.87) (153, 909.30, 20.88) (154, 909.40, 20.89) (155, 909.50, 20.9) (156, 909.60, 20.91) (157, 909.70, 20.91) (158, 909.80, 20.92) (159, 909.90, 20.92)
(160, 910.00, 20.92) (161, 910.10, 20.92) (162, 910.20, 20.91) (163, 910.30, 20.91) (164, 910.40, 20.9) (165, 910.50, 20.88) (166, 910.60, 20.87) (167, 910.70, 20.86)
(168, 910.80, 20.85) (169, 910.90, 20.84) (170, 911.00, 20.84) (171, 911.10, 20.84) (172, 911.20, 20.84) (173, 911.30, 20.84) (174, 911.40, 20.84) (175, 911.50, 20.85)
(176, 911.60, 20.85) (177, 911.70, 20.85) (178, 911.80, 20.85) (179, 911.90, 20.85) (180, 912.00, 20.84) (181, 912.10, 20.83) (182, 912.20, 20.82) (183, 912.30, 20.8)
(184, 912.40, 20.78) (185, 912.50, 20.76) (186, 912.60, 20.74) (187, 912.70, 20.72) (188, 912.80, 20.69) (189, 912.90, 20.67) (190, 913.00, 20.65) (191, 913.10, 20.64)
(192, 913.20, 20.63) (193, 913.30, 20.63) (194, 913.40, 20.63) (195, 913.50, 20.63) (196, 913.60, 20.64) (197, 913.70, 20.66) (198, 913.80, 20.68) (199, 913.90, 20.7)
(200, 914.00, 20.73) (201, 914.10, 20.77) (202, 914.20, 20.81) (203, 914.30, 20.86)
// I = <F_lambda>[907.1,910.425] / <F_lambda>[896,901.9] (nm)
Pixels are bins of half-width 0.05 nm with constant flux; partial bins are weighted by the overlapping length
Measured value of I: 1.1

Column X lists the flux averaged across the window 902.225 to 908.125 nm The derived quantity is 20.5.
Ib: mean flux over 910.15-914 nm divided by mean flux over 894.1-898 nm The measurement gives 1.1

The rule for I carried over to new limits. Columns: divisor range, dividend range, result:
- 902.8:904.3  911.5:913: 1.03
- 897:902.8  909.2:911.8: 1.05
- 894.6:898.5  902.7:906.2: 1.04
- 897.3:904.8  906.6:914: 1.04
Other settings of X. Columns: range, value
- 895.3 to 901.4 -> 19.7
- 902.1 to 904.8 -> 20.2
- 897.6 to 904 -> 19.9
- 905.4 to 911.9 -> 20.8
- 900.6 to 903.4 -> 20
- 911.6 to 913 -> 20.8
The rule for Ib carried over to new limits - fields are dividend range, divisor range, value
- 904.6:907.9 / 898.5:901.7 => 1.05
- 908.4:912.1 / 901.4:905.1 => 1.03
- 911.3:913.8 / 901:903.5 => 1.04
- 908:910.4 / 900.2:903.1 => 1.04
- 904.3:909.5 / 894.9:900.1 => 1.06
